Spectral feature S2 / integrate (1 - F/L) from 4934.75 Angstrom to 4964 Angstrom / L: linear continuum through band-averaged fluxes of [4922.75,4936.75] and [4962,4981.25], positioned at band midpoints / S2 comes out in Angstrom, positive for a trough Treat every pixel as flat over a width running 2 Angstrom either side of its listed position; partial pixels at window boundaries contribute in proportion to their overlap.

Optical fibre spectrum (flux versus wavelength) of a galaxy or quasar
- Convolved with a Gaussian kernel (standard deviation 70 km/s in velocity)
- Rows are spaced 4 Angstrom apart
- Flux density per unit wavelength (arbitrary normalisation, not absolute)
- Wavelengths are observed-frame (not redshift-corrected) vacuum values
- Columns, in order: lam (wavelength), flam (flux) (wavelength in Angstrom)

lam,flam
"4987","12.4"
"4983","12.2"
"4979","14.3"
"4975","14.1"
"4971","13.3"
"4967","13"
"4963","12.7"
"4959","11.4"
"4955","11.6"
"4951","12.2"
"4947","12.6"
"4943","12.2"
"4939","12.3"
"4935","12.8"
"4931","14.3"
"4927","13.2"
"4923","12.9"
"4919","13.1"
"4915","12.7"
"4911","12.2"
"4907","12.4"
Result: 2.7 Angstrom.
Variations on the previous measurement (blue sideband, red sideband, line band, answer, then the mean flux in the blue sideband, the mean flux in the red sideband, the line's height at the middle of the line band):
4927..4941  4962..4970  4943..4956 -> 0.85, 13.1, 12.9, 13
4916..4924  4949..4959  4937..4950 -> -0.21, 13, 11.8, 12.2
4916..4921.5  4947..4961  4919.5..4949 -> -0.95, 13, 11.9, 12.5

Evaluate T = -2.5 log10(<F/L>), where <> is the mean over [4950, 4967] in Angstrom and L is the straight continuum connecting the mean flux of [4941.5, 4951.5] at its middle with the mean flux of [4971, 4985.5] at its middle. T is 0.06 mag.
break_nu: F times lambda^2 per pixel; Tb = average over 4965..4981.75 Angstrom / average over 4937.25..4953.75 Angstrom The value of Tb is 1.12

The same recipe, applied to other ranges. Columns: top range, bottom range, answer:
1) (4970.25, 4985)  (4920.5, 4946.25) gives 1.06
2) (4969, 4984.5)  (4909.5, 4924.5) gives 1.09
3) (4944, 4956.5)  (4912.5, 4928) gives 0.95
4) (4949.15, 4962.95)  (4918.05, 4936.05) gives 0.90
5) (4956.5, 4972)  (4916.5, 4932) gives 0.96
